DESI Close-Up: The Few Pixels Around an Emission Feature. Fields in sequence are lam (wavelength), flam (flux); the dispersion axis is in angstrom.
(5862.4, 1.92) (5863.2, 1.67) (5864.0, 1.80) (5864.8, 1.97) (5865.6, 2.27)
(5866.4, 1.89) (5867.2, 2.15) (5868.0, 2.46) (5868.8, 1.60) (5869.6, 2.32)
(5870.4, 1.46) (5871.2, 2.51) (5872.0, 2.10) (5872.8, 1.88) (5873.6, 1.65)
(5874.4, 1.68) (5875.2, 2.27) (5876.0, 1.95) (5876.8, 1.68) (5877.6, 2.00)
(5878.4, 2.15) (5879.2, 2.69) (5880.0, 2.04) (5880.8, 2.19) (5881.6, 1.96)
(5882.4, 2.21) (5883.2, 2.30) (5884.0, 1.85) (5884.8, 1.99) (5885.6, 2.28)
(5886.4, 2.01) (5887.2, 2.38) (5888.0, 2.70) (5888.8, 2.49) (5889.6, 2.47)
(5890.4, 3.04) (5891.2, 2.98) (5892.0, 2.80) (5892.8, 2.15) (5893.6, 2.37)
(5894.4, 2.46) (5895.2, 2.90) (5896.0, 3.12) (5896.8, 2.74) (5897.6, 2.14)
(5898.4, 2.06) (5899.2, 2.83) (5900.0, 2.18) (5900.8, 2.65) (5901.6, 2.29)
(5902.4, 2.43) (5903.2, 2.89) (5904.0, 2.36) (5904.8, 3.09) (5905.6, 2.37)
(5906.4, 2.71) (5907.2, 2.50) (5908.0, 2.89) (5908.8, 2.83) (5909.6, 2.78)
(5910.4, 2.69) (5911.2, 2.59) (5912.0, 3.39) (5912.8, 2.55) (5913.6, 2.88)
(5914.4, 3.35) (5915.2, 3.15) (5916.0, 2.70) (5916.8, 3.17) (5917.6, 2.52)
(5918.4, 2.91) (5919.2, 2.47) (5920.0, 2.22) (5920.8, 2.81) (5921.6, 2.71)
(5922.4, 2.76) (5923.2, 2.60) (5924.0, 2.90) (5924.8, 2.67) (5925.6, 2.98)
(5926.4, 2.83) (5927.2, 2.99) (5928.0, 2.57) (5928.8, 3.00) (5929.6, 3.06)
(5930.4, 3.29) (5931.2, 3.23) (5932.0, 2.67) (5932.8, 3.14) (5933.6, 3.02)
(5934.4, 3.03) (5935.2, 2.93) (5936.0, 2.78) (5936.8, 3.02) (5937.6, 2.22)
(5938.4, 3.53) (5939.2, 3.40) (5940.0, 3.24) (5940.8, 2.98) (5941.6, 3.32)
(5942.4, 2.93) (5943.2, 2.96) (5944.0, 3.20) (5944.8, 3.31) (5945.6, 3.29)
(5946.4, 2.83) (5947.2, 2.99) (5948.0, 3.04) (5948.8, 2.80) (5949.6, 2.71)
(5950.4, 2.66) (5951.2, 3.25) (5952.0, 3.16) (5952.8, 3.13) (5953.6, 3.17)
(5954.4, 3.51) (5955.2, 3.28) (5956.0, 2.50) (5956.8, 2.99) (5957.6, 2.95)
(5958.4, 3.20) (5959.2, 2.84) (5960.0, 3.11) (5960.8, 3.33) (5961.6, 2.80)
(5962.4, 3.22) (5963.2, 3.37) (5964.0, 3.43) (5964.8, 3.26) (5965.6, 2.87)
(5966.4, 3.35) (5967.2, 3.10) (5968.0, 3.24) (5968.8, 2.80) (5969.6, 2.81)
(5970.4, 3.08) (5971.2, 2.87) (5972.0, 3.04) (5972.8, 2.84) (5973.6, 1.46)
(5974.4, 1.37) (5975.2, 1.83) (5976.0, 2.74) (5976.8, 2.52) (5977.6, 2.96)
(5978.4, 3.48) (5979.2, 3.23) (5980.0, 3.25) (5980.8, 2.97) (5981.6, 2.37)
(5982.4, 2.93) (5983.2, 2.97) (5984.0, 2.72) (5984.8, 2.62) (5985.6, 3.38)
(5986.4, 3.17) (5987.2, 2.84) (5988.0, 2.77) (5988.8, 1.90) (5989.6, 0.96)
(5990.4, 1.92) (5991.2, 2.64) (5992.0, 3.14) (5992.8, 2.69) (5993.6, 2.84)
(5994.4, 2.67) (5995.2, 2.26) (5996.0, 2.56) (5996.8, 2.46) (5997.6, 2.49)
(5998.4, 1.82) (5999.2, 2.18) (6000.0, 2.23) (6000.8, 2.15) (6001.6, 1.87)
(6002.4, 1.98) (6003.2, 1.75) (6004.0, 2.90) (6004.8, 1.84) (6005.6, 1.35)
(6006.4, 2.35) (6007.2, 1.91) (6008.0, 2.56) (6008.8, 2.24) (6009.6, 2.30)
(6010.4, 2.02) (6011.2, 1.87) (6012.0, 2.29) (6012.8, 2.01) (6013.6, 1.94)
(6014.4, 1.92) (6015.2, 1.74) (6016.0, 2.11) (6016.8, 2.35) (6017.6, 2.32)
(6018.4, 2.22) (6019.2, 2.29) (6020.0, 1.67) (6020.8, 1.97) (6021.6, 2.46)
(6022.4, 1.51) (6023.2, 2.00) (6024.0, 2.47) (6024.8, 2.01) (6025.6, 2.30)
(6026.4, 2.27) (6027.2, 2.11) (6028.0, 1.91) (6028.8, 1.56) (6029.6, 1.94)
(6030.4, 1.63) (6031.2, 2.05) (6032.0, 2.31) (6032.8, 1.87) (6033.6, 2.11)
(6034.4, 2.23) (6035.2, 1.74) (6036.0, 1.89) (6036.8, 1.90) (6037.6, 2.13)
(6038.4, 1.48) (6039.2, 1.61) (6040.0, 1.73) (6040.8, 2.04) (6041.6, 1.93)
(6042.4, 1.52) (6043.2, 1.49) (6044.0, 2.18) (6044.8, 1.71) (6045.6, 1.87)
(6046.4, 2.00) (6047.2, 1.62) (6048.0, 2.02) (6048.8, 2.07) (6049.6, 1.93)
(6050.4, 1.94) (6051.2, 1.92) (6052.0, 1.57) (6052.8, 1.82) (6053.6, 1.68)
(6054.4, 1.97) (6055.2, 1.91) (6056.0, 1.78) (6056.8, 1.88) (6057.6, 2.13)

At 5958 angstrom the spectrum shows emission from C III]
